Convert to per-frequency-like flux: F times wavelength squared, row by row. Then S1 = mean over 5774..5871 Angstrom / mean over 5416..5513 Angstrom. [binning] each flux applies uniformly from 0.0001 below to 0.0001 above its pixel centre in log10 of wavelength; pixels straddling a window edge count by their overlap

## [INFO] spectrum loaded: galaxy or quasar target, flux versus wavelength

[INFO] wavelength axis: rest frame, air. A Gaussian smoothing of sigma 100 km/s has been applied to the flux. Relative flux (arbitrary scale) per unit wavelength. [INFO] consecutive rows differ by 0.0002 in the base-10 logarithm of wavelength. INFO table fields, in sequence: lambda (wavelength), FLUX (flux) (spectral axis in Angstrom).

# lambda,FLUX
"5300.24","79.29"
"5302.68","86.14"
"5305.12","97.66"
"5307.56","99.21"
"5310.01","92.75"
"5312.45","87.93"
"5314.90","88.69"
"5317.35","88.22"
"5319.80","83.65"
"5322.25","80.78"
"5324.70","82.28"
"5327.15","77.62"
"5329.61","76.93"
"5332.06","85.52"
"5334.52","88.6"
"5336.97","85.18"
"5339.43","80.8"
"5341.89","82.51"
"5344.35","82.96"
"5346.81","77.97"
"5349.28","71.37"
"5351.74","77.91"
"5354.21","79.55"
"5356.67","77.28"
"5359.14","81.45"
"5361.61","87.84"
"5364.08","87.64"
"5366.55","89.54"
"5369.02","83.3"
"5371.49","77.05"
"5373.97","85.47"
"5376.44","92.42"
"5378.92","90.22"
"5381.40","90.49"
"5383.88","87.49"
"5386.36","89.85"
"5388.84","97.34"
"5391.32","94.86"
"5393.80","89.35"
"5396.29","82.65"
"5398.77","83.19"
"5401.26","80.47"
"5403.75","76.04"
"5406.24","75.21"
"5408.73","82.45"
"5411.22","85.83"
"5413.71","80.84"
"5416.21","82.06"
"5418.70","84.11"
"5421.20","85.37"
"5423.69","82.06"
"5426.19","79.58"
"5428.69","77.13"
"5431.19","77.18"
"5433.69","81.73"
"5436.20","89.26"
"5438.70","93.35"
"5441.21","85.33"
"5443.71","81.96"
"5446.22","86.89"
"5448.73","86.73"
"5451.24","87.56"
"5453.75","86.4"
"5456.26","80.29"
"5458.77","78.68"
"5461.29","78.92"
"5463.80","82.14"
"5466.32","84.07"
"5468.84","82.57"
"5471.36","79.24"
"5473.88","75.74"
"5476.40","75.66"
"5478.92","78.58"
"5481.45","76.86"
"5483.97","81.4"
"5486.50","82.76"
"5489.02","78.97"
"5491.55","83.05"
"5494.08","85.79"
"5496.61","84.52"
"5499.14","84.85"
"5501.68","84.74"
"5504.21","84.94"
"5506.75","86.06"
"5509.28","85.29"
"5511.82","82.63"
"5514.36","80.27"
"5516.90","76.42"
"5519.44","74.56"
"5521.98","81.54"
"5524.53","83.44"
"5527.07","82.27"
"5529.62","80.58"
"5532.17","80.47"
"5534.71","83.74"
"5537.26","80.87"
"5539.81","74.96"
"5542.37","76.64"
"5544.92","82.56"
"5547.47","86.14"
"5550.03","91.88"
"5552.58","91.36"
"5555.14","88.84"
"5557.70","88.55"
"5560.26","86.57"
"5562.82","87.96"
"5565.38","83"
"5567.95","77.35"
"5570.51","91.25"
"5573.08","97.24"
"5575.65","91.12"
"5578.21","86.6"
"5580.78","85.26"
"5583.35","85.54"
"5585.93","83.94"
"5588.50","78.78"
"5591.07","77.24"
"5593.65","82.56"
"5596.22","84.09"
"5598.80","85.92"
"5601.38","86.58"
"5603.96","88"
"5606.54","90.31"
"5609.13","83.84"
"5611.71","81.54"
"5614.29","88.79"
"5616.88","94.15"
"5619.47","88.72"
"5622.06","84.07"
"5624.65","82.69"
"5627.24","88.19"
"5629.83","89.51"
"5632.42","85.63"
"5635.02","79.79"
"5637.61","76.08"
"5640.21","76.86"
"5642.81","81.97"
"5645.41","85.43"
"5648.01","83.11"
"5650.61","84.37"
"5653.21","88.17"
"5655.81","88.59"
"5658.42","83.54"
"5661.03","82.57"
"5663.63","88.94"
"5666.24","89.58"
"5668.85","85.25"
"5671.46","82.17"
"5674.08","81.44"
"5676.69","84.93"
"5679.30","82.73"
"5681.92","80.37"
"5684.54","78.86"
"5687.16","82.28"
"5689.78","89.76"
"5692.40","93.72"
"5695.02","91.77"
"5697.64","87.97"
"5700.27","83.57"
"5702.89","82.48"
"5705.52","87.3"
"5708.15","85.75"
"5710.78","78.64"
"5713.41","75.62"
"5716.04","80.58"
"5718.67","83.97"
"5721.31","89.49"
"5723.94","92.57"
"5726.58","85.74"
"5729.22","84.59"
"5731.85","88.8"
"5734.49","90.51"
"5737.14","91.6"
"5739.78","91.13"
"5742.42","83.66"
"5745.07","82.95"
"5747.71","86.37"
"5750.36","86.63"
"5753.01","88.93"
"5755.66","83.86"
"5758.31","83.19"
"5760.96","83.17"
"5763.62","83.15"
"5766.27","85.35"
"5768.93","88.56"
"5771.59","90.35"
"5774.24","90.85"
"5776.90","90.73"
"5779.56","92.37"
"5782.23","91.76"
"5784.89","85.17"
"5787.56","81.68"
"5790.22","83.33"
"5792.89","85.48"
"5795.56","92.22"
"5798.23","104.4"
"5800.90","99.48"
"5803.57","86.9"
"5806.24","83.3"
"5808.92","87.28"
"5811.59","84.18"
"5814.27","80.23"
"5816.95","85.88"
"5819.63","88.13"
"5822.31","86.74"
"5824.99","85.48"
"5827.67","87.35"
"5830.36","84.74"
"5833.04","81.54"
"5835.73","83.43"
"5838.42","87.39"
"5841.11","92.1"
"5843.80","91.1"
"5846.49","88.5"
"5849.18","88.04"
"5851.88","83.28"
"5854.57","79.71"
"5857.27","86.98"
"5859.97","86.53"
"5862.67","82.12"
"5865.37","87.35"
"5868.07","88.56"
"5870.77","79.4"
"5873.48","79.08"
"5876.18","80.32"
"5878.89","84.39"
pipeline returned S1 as 1.20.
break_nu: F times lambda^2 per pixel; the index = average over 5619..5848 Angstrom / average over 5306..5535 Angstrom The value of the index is 1.2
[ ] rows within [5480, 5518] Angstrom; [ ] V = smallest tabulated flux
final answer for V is 76.42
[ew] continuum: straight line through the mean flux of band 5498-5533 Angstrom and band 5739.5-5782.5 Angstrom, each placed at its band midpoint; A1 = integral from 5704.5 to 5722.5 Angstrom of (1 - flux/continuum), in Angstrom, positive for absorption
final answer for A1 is 0.7 Angstrom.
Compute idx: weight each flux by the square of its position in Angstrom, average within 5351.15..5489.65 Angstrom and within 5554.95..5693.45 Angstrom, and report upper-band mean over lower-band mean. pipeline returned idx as 1.1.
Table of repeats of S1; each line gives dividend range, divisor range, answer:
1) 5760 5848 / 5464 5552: 1.19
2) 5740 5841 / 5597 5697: 1.07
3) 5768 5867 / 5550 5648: 1.10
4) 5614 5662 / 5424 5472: 1.09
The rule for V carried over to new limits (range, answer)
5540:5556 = 76.64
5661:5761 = 75.62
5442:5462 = 78.68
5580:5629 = 77.24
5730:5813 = 81.68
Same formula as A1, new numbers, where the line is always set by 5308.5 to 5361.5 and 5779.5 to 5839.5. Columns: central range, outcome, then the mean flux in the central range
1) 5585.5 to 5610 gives 0.29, 84.1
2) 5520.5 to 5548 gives 1.14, 81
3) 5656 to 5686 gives 0.70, 83.8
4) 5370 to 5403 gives -1.78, 87.5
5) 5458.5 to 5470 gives 0.32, 81.5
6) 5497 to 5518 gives 0.25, 83.2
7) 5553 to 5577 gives -0.93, 88.1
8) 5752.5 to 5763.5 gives 0.30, 84.3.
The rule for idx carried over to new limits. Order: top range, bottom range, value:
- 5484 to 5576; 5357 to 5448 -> 1.04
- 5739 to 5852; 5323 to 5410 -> 1.22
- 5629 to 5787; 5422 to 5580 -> 1.11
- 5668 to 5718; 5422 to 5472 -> 1.10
